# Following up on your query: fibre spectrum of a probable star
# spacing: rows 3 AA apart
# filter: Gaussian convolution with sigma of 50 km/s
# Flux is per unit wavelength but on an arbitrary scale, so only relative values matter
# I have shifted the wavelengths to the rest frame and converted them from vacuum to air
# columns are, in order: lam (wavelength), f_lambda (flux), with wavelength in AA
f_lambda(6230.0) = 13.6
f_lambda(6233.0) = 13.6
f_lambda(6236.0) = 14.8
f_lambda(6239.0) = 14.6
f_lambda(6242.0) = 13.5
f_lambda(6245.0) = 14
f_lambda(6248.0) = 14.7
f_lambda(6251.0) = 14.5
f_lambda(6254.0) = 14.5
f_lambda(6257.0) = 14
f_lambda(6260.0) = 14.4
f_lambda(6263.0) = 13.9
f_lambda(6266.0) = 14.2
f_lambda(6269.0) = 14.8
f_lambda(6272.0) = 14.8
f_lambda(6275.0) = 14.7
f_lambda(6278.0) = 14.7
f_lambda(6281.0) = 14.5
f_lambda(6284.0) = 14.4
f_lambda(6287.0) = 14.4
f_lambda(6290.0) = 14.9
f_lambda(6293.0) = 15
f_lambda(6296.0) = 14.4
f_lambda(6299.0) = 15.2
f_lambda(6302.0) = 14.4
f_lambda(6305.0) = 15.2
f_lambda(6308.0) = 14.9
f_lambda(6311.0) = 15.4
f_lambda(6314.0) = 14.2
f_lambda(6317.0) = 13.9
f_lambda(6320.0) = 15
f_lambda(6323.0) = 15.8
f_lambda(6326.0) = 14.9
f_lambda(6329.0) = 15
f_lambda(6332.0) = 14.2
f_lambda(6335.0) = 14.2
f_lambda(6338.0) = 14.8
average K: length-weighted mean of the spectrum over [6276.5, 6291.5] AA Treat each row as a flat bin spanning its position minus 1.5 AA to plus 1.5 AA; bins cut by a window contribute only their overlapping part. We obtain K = 14.6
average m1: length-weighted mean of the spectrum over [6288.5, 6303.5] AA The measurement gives 14.8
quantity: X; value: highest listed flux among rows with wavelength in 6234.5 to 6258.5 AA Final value 14.8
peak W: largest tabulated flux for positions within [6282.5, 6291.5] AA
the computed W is 14.9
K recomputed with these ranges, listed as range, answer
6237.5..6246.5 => 14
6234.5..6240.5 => 14.7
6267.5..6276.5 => 14.8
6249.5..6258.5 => 14.3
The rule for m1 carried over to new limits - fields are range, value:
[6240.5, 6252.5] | 14.2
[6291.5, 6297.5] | 14.7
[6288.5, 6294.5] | 15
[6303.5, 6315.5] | 14.9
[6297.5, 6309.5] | 14.9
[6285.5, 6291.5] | 14.7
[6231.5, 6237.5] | 14.2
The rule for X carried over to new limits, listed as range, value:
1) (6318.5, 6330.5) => 15.8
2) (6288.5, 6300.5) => 15.2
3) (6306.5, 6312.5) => 15.4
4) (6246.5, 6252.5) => 14.7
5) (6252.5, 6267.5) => 14.5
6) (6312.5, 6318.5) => 14.2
